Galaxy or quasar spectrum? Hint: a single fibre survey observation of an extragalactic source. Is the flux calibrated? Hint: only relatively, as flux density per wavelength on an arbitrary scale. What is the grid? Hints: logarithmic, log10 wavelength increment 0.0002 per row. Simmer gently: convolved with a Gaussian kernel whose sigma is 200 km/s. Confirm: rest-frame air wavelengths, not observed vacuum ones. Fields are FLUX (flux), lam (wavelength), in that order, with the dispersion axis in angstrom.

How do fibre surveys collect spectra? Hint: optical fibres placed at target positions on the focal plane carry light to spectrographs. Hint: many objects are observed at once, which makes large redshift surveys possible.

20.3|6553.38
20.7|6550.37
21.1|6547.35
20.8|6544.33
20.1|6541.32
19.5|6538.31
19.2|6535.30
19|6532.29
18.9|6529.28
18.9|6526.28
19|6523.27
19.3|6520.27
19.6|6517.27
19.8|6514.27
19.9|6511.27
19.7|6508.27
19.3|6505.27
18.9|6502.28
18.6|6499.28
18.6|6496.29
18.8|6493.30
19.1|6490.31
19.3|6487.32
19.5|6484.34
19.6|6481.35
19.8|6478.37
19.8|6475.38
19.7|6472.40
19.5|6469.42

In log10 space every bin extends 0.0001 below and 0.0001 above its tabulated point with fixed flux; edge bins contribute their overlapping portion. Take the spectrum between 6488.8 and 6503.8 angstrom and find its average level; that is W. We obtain 18.8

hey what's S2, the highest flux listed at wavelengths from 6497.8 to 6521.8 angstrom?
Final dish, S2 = 19.9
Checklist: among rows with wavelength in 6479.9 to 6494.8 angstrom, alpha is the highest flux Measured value 19.6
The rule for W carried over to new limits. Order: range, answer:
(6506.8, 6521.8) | 19.7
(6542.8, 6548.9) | 20.9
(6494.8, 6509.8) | 19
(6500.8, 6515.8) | 19.5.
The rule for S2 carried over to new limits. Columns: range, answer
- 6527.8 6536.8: 19.2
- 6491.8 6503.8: 18.9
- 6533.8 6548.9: 21.1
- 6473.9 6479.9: 19.8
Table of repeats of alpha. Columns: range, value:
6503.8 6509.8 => 19.7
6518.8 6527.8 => 19.3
